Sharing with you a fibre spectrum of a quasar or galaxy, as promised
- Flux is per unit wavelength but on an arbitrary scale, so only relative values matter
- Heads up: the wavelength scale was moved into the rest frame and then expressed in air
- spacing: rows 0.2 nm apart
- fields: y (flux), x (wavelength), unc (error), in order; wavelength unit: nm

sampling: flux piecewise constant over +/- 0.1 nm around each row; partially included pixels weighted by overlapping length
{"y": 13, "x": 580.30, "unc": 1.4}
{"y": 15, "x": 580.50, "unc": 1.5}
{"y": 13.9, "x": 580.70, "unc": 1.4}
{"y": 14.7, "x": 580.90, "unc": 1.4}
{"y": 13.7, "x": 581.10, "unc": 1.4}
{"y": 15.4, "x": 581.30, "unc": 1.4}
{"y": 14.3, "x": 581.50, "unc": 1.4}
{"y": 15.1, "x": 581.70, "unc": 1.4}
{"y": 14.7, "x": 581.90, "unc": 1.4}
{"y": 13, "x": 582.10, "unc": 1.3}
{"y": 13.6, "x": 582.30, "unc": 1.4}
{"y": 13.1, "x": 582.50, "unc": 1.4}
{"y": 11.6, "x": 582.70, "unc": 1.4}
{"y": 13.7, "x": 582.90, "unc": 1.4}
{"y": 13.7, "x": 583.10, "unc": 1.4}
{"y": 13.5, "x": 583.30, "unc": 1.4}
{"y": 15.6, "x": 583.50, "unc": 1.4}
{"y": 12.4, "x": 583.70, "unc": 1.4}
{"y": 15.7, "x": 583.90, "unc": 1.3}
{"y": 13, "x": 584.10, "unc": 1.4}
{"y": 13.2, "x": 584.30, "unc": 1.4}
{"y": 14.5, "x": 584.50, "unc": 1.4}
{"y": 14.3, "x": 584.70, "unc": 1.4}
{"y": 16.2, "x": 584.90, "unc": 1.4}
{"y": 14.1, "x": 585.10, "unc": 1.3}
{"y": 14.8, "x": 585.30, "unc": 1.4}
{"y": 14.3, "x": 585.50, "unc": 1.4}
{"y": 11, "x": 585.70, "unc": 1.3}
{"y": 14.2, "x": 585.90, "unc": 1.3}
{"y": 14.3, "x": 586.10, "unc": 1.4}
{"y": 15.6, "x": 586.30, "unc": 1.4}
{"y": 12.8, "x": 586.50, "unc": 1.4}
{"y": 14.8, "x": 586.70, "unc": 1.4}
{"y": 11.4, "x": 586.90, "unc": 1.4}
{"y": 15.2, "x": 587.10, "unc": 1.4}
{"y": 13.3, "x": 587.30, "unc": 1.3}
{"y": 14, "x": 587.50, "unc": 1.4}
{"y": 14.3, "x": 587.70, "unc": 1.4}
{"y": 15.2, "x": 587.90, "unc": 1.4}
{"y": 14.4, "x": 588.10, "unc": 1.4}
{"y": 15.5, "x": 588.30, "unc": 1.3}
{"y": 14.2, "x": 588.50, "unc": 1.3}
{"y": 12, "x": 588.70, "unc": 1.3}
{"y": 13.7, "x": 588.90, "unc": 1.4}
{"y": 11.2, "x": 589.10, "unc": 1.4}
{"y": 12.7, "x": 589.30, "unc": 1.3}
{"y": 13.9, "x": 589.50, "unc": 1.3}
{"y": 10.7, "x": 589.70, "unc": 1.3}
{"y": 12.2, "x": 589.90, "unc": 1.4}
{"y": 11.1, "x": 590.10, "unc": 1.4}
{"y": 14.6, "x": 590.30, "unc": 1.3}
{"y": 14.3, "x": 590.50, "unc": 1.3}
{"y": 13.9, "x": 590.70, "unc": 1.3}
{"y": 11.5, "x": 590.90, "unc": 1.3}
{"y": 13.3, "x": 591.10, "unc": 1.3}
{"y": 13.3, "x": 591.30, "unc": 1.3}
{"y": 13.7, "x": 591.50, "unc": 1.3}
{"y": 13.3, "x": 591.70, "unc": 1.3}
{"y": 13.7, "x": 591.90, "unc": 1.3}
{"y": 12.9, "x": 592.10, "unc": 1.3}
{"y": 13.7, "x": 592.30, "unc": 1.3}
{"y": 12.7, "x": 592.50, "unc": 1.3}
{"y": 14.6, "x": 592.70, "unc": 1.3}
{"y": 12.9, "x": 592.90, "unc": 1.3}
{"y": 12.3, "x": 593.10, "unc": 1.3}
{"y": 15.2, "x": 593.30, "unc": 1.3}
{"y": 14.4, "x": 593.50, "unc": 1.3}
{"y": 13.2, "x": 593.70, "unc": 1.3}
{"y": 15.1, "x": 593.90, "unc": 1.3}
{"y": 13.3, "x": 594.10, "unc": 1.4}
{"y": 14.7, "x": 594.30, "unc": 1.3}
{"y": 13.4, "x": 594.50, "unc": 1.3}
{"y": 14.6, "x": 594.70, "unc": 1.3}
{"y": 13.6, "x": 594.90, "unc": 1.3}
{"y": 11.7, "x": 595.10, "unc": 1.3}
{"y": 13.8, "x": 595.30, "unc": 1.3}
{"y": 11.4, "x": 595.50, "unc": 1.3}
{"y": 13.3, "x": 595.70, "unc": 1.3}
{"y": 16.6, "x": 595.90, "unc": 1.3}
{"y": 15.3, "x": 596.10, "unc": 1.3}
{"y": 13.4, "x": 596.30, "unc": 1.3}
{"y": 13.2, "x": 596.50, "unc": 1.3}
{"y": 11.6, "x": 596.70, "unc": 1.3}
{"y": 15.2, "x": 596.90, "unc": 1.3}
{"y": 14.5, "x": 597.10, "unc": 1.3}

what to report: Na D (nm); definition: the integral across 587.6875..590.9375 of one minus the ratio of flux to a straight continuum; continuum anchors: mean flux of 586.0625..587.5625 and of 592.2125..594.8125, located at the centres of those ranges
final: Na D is 0.15 nm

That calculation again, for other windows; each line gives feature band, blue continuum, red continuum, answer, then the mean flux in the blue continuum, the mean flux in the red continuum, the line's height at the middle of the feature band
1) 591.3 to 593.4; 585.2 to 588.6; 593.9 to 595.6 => 0.02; 14.1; 13.4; 13.6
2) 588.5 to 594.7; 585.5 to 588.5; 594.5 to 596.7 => 0.22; 14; 13.6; 13.8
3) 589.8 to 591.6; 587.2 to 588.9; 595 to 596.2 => 0.11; 14.1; 13.7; 13.9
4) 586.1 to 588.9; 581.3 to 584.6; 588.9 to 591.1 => -0.20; 13.8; 12.7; 13.1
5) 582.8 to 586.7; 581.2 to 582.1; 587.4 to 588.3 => 0.15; 14.7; 14.6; 14.6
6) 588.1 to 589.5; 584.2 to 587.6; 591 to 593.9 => 0.05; 14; 13.6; 13.8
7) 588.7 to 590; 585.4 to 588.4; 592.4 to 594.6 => 0.15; 14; 13.8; 13.9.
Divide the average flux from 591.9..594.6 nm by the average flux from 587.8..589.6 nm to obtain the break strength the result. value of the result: 1.0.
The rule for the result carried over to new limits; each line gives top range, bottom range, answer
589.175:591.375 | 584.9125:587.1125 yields 0.92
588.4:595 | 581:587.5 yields 0.96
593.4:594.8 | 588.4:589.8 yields 1.12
